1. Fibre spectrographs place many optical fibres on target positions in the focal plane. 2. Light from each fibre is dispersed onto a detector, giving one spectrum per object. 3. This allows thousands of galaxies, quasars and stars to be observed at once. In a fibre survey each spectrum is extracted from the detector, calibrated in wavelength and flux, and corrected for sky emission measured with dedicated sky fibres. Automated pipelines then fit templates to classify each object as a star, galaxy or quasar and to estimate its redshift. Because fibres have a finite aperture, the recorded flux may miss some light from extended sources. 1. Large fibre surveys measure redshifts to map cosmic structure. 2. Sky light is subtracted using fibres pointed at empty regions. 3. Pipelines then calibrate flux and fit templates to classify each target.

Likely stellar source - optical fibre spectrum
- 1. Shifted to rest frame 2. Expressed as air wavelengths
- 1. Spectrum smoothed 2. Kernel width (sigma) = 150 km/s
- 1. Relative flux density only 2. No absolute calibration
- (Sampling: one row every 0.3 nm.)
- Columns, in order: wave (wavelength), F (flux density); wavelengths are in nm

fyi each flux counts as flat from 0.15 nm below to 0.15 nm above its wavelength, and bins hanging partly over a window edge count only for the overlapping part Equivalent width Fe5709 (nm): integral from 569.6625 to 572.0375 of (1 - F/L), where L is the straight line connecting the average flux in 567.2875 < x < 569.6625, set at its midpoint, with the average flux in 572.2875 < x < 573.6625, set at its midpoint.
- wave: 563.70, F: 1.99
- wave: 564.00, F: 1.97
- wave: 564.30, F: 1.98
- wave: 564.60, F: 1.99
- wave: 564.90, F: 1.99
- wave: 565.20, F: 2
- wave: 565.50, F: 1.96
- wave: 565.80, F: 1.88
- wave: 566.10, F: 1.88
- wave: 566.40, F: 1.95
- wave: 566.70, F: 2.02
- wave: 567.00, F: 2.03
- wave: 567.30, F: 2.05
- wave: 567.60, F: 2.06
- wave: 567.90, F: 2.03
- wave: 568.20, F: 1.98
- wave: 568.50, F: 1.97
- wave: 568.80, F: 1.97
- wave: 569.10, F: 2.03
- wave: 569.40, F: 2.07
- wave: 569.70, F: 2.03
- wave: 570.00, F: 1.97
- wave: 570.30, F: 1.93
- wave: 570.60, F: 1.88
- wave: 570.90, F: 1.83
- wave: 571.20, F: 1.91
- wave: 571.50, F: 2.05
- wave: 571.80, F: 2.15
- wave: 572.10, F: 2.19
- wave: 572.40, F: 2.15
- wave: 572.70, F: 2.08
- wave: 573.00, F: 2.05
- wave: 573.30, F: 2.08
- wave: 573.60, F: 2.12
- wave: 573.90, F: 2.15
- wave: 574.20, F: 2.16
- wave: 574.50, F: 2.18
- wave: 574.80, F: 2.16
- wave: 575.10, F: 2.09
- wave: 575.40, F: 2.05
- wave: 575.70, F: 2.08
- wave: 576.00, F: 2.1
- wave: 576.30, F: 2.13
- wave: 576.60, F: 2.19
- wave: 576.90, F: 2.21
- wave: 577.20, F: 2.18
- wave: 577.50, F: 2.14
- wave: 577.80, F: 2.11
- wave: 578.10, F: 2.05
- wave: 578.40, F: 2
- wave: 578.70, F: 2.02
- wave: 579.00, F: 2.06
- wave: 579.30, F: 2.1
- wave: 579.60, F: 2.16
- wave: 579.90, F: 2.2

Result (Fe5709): 0.097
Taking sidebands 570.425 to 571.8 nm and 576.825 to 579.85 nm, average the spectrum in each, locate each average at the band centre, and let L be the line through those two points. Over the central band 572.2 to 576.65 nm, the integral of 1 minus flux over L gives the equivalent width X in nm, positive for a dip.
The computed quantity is -0.22 nm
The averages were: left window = 1.94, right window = 2.1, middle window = 2.12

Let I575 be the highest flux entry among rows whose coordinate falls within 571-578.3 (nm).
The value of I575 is 2.21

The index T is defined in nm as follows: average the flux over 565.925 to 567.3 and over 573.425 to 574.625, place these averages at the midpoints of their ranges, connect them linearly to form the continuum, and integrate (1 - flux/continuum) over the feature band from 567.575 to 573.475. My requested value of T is 0.14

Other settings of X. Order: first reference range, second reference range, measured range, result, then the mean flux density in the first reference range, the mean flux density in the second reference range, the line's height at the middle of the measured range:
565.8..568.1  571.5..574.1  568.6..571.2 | 0.121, 1.99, 2.12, 2.06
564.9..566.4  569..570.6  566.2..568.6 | -0.059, 1.94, 1.99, 1.96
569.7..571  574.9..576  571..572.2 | -0.061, 1.92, 2.08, 1.96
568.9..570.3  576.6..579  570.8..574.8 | -0.081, 2.01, 2.1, 2.05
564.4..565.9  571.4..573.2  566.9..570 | 0.023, 1.97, 2.11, 2.03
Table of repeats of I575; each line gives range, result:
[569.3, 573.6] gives 2.19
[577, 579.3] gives 2.18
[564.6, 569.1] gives 2.06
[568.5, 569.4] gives 2.07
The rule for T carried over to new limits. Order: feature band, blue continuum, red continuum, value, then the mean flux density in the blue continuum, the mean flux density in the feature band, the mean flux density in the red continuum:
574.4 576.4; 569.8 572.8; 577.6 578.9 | -0.075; 2.01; 2.11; 2.05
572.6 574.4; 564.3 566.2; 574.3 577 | -0.013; 1.95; 2.11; 2.13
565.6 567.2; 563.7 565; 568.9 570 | 0.037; 1.98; 1.96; 2.03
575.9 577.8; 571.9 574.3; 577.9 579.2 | -0.085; 2.12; 2.16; 2.04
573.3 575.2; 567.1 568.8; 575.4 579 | -0.058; 2.01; 2.14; 2.11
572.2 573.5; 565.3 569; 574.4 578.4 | -0.016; 1.98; 2.09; 2.12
